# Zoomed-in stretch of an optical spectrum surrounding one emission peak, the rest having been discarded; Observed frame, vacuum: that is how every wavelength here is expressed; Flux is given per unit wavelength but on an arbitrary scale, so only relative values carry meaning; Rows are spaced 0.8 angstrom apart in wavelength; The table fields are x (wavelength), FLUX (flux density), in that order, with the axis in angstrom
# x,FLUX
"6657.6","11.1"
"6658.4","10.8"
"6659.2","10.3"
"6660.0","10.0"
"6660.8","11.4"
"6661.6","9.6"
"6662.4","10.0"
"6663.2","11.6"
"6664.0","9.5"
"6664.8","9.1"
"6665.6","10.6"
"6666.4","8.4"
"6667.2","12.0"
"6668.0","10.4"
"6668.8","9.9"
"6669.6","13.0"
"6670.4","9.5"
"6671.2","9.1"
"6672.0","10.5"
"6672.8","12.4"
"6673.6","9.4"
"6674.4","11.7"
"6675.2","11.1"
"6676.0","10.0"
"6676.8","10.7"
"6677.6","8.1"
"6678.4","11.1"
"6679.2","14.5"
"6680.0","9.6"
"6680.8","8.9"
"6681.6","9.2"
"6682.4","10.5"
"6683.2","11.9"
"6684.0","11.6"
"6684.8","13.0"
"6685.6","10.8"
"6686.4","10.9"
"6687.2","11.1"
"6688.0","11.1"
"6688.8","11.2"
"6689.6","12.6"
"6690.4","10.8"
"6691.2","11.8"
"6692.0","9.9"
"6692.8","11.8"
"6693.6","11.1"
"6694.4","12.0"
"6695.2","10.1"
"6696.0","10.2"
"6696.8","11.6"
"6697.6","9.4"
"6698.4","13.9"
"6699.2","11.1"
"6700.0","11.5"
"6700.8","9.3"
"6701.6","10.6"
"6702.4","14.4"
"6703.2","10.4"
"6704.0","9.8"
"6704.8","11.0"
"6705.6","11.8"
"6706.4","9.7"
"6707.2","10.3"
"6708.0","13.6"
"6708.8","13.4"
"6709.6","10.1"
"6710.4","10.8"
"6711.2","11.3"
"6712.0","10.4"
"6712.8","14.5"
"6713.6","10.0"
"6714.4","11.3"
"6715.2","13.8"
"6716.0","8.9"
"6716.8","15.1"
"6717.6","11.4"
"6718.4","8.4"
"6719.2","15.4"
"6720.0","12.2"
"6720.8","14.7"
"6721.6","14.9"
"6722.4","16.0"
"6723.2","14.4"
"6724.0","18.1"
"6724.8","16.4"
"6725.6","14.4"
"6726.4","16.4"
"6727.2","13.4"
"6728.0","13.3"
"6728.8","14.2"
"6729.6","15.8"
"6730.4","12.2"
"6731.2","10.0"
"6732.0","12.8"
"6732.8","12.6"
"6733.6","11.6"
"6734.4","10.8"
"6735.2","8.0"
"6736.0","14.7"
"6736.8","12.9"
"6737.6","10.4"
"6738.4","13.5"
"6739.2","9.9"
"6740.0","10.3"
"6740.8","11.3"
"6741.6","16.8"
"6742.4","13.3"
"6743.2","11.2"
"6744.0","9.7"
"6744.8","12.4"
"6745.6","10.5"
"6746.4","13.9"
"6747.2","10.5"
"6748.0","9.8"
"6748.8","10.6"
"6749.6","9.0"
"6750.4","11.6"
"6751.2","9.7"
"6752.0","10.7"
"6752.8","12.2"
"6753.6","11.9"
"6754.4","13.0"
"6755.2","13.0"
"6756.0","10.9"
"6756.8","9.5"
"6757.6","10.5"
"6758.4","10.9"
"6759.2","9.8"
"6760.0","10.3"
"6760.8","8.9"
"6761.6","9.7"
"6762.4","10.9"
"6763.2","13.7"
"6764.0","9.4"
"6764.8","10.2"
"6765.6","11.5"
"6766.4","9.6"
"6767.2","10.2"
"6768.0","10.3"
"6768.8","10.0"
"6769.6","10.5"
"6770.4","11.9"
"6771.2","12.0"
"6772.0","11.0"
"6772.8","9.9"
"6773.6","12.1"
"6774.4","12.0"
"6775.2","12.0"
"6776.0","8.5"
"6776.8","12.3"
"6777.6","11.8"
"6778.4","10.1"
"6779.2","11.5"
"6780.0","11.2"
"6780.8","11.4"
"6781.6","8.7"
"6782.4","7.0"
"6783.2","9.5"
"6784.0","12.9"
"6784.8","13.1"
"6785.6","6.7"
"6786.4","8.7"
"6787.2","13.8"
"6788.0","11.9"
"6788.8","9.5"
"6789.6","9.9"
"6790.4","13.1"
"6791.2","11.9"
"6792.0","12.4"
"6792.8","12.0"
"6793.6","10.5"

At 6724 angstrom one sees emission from H-gamma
